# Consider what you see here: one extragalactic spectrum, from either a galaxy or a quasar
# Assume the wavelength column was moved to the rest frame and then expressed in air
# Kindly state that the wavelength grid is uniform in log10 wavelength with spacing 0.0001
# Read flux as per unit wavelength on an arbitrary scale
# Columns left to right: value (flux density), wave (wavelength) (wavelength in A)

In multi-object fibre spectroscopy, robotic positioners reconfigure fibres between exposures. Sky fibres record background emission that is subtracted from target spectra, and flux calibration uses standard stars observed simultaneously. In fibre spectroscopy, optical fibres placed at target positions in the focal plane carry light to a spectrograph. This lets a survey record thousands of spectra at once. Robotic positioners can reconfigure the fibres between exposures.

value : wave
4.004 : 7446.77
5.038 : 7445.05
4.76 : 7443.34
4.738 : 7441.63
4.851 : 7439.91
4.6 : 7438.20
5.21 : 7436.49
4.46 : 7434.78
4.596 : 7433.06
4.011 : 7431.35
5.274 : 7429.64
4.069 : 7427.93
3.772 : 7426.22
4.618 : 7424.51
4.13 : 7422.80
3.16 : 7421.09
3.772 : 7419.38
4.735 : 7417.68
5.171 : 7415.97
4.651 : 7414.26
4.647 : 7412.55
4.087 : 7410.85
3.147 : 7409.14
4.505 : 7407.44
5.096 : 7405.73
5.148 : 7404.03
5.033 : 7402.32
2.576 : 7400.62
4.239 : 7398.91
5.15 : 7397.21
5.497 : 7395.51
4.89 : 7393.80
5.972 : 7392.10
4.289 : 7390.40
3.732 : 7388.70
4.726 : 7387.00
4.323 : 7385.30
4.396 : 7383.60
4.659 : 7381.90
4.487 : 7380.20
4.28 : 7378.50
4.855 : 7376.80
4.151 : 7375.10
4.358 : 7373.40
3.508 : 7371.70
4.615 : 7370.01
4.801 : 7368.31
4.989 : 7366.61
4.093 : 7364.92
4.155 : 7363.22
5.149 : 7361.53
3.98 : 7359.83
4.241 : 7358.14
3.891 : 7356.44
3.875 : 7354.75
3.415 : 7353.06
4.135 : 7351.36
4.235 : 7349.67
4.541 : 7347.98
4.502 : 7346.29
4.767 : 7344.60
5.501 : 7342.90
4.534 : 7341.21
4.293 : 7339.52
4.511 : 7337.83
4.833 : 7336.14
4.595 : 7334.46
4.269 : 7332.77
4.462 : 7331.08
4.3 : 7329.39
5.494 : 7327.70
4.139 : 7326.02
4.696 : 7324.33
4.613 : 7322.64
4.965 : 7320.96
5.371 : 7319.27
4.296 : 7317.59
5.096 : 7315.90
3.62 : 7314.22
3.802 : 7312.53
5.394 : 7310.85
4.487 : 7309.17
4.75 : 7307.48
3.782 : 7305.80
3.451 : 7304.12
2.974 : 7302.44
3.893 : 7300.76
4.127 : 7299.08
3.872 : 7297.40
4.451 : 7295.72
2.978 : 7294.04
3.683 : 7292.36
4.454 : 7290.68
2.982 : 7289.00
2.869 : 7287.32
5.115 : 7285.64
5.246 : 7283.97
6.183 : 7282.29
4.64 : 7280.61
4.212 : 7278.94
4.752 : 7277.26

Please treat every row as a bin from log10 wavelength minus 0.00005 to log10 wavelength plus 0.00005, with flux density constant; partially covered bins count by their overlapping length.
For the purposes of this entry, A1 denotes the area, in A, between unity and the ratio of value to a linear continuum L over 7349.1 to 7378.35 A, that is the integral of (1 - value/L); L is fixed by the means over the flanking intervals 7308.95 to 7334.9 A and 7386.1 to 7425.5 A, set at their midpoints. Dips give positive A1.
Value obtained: 1.8 A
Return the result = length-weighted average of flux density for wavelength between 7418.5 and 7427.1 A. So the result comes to 3.9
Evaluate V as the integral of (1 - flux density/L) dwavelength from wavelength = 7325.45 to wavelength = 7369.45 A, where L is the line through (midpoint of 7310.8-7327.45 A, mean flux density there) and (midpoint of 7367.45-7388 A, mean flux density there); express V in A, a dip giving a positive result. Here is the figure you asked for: 0.6 A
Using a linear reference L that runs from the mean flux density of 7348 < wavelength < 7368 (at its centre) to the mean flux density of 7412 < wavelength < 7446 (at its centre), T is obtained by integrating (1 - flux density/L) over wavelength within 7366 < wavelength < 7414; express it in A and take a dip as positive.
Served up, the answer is -1.67 A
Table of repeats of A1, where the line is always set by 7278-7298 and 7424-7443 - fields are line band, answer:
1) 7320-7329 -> -0.94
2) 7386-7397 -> -0.96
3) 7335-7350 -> -1.01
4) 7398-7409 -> 0.35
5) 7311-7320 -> -0.43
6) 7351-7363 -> 0.79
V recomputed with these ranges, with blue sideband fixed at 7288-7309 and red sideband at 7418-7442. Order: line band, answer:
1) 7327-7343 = -2.7 A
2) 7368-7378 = -0.6 A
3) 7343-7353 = -1.0 A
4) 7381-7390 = -0.4 A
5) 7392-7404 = -1.4 A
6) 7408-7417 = -0.1 A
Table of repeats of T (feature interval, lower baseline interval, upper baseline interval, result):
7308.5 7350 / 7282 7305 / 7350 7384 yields -4.9 A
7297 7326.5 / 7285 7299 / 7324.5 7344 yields -0.8 A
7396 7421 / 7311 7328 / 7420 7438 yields -0.1 A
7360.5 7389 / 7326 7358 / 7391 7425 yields 0.2 A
